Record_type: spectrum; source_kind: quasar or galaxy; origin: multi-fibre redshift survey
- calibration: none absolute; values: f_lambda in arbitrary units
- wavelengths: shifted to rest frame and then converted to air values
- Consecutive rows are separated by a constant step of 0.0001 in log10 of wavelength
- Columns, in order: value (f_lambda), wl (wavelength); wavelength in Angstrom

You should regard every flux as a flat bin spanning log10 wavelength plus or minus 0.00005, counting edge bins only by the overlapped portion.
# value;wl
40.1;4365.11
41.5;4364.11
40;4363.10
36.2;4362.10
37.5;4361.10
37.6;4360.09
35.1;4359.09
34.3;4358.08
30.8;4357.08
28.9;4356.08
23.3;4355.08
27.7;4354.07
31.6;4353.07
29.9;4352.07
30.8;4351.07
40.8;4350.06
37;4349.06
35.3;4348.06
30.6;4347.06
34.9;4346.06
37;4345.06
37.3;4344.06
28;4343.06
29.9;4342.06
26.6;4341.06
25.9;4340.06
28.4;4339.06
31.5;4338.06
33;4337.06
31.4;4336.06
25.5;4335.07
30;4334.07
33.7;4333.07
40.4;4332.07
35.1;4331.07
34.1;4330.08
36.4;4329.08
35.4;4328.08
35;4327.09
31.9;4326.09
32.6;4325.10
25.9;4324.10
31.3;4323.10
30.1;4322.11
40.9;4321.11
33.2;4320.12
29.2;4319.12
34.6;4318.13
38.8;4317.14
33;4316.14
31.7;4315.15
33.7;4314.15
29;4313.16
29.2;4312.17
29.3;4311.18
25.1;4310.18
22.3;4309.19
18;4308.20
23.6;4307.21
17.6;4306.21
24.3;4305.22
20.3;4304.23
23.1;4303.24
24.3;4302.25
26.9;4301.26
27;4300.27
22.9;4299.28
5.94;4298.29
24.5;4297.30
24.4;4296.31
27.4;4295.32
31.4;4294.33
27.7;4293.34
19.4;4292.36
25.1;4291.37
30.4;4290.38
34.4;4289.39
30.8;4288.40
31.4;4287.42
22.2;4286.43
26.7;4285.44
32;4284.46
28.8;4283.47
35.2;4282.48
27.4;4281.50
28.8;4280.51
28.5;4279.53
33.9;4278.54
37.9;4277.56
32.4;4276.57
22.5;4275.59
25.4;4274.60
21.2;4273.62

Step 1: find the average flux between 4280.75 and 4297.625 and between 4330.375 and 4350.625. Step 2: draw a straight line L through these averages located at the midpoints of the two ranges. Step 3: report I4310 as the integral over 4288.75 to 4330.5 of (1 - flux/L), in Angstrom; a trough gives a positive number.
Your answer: 2.68 Angstrom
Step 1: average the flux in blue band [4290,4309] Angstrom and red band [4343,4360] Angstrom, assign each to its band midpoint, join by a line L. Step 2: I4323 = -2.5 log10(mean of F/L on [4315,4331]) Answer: -0.210 mag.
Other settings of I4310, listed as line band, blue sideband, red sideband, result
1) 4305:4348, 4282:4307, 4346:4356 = -2.4 Angstrom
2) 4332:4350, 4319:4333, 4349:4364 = 0.9 Angstrom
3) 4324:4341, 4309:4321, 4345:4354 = 0.2 Angstrom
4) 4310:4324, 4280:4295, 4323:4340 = -0.4 Angstrom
